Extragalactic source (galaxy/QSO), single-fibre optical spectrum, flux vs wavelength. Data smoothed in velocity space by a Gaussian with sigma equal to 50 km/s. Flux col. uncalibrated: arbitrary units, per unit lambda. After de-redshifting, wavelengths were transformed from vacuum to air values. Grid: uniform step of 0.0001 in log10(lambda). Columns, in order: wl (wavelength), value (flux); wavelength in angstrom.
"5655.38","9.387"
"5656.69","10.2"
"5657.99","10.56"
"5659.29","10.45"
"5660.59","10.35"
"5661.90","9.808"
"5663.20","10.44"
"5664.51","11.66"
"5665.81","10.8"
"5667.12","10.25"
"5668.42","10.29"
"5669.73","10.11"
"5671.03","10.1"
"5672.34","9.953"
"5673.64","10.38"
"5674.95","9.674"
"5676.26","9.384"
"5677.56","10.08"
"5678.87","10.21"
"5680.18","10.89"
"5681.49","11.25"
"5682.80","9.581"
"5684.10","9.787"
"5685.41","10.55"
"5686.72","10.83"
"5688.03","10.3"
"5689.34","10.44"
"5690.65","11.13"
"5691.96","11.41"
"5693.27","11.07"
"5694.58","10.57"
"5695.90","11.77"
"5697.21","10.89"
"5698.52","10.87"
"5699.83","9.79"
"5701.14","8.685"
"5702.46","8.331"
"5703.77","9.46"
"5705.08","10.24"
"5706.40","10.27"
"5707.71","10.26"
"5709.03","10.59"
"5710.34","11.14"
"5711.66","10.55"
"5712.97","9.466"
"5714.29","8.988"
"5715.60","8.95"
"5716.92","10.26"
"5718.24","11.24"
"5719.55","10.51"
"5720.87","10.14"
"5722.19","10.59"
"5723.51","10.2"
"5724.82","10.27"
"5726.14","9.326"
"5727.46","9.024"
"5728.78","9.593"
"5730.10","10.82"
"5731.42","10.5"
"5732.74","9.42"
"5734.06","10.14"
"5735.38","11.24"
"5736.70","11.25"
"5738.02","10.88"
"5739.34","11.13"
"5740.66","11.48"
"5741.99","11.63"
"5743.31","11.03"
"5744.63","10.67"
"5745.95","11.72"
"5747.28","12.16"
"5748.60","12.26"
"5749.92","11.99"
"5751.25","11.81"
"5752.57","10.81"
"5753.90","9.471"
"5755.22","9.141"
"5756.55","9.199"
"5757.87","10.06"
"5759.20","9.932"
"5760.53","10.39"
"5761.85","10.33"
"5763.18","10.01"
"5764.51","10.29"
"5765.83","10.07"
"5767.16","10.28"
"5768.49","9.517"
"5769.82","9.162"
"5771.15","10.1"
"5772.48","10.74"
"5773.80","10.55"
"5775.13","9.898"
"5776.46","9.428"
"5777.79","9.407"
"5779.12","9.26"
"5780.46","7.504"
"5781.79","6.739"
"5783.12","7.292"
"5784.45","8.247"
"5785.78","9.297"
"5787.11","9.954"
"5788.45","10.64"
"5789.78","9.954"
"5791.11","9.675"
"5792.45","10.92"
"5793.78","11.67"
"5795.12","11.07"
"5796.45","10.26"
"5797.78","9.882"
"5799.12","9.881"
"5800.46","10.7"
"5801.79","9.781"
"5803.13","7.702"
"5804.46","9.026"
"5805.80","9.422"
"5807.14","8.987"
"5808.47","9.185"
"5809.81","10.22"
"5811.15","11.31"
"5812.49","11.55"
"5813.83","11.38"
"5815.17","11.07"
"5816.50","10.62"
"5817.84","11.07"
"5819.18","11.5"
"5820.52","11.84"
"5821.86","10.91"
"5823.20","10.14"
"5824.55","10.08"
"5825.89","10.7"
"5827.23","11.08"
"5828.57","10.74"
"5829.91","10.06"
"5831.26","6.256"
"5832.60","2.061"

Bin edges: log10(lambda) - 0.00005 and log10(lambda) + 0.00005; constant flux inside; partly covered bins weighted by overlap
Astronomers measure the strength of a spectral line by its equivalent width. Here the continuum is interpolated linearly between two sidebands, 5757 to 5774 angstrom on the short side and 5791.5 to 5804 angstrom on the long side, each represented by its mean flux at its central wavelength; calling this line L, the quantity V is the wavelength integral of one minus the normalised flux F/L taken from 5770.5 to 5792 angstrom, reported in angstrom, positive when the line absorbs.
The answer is 1.75 angstrom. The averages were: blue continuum 10.1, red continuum 10.2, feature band 9.31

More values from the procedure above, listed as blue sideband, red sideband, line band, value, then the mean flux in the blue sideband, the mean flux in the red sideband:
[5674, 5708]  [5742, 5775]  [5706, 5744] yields 0.1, 10.3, 10.5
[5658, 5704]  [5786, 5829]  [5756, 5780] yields 1.1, 10.3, 10.4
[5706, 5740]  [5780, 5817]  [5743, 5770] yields -1.2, 10.3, 9.8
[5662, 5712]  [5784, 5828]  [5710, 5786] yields 1.5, 10.4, 10.3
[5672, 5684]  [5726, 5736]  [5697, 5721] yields 0.2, 10.2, 10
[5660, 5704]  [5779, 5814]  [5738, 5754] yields -2.3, 10.3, 9.67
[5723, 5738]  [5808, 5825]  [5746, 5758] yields -0.6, 10.2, 10.9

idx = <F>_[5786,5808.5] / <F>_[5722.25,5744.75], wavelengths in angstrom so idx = 0.95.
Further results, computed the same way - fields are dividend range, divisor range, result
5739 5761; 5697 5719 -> 1.09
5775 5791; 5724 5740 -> 0.87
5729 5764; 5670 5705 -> 1.04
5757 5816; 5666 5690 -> 0.96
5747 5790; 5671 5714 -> 0.96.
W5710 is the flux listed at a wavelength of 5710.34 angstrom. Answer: 11.14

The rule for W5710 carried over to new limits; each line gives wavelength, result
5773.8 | 10.55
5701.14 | 8.685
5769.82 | 9.162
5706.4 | 10.27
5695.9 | 11.77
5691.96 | 11.41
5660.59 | 10.35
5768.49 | 9.517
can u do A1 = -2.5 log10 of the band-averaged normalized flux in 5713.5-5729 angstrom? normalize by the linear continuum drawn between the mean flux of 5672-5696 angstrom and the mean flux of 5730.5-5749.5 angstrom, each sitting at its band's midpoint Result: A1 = 0.10 mag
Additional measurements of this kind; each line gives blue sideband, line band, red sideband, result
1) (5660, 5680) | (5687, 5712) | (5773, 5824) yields -0.02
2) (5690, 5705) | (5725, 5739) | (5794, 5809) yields -0.01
